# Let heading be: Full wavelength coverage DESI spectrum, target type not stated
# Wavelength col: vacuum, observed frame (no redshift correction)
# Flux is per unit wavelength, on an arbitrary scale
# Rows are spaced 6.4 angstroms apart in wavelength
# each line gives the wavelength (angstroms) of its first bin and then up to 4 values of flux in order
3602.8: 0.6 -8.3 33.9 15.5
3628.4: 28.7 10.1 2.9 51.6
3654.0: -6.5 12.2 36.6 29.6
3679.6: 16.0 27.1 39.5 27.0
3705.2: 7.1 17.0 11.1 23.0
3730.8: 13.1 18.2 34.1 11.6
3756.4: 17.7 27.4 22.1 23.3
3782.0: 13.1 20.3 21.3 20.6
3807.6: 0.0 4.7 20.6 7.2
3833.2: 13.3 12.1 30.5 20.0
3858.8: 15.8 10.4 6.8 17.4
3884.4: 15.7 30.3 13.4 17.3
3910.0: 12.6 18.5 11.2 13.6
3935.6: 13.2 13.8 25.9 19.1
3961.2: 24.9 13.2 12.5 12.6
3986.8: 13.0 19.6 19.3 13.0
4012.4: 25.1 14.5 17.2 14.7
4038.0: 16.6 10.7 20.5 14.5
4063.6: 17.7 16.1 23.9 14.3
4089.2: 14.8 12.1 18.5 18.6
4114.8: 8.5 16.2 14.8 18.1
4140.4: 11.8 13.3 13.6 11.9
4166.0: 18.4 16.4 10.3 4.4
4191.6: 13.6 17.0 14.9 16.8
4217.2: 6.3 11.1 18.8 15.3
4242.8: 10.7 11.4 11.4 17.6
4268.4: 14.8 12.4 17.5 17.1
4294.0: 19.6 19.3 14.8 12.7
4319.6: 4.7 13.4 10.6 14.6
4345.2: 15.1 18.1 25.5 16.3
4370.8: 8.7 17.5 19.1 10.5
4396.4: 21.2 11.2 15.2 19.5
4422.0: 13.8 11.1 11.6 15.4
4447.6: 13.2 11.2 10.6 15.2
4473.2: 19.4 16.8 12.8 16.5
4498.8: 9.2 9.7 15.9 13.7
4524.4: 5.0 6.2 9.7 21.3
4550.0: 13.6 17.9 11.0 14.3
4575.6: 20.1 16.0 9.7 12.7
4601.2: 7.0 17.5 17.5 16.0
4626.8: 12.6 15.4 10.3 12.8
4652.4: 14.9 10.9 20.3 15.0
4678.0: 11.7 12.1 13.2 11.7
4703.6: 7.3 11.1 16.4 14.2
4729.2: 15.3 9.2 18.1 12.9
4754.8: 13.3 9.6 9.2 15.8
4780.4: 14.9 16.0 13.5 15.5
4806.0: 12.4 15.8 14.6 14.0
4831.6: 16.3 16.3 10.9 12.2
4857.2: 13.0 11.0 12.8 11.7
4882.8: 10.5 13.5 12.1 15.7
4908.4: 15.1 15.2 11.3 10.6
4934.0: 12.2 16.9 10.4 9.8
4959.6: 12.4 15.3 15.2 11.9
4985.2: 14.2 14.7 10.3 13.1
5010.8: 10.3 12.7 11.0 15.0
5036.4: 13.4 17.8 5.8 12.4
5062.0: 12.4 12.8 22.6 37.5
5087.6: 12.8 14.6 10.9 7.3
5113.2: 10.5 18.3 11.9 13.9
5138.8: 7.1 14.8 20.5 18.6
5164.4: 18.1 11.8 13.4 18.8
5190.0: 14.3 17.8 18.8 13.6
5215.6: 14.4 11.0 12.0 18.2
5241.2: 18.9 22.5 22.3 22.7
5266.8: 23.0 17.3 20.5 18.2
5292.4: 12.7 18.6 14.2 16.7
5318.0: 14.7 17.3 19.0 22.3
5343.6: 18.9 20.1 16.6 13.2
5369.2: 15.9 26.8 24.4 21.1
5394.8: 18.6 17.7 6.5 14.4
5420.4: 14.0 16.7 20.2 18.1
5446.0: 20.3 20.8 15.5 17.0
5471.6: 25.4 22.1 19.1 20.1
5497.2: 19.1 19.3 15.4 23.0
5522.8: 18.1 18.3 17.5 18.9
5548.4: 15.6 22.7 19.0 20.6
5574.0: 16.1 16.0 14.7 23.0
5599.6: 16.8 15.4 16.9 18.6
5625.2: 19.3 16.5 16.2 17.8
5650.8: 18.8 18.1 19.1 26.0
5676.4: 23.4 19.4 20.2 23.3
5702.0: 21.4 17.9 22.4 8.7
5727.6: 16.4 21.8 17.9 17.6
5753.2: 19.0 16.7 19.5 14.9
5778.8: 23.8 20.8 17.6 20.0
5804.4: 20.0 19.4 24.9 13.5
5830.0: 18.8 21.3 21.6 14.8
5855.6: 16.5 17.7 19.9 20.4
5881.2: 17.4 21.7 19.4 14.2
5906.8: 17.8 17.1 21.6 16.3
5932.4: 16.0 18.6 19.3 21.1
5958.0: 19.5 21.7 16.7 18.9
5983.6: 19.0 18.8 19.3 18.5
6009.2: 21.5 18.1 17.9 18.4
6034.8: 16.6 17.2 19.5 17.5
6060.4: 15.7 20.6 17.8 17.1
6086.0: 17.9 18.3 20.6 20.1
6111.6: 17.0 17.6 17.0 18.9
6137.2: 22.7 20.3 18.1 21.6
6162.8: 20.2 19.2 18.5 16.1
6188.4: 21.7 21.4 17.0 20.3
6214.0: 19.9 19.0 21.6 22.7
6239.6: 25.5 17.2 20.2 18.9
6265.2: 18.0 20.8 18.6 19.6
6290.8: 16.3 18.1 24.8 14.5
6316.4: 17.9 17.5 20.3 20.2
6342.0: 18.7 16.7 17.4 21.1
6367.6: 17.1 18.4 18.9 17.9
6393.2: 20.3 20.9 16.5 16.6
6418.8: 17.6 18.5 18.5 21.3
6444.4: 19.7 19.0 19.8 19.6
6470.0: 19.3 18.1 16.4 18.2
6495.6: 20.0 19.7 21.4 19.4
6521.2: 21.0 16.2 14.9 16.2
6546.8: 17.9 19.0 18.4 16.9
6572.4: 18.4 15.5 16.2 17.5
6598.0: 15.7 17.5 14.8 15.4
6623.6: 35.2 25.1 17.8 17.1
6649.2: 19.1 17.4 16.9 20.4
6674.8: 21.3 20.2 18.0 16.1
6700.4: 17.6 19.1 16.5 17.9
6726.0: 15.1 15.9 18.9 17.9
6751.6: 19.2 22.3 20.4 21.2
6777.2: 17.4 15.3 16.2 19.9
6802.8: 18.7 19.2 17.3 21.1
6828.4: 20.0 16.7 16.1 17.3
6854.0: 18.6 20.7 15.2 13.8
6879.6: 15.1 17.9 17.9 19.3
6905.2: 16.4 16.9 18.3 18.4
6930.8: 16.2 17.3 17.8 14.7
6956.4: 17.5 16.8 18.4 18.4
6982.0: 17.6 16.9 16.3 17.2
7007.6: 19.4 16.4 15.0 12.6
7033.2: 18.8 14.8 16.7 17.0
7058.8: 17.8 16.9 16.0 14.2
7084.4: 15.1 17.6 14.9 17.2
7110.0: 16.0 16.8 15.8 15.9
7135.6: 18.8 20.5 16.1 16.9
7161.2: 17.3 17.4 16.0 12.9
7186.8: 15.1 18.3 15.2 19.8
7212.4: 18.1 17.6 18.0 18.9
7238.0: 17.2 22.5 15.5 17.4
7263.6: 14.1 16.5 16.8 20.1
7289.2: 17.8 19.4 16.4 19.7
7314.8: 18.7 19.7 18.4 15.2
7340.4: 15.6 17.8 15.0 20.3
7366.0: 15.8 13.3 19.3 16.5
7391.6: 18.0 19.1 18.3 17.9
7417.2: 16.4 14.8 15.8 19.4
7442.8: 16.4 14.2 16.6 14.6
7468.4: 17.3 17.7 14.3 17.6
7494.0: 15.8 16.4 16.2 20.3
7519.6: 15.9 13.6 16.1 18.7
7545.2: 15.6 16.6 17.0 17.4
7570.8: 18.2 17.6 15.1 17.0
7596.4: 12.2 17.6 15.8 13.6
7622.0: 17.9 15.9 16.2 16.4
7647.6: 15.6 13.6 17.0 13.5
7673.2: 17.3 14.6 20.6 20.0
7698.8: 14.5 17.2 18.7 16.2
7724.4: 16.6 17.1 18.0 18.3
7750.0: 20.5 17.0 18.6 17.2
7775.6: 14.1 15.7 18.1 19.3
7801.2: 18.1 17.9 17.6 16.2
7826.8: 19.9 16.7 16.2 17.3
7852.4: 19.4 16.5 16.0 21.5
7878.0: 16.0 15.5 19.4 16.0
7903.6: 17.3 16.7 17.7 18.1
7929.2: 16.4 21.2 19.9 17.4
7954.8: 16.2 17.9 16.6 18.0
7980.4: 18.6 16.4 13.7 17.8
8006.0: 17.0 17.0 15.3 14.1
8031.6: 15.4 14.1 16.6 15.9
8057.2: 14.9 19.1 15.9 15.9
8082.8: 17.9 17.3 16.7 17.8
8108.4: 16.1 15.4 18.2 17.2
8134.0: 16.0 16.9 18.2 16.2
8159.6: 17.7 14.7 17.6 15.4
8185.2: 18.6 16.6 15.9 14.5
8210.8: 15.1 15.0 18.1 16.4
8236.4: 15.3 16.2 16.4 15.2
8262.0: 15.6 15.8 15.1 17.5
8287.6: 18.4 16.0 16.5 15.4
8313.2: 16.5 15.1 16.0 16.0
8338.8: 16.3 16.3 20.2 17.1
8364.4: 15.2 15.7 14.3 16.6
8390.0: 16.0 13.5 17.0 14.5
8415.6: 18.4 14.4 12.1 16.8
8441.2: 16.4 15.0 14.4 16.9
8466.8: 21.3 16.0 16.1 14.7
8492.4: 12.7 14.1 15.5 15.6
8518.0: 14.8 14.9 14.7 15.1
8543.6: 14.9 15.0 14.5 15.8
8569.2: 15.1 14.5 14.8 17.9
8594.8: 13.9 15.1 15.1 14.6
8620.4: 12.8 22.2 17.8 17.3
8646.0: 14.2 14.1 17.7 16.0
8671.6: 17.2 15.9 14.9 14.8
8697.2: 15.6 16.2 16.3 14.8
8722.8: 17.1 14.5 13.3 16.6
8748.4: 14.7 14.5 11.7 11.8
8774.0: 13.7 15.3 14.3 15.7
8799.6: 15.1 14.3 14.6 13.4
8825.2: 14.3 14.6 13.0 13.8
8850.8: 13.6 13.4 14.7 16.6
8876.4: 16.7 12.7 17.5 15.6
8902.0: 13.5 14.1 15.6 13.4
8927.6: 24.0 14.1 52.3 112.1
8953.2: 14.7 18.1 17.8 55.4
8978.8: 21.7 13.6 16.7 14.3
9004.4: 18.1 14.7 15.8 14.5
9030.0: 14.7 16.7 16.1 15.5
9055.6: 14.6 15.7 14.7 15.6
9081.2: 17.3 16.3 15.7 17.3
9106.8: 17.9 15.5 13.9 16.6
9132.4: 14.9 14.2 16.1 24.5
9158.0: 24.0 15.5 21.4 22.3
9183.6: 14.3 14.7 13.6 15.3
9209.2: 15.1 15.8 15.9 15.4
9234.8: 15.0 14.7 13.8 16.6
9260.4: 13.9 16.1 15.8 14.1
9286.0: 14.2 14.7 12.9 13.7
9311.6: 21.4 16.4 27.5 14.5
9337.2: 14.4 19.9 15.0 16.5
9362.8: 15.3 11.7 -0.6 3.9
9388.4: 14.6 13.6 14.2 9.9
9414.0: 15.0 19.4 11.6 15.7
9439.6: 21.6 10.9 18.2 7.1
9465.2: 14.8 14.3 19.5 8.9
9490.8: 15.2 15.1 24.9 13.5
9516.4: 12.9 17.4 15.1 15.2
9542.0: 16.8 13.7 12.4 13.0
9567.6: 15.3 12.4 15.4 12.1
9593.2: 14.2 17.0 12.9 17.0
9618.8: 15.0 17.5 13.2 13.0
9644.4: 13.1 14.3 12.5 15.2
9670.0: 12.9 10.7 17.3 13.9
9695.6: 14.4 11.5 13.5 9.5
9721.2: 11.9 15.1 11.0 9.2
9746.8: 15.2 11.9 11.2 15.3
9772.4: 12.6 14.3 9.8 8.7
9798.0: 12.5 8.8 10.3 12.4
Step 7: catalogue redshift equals 0.363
